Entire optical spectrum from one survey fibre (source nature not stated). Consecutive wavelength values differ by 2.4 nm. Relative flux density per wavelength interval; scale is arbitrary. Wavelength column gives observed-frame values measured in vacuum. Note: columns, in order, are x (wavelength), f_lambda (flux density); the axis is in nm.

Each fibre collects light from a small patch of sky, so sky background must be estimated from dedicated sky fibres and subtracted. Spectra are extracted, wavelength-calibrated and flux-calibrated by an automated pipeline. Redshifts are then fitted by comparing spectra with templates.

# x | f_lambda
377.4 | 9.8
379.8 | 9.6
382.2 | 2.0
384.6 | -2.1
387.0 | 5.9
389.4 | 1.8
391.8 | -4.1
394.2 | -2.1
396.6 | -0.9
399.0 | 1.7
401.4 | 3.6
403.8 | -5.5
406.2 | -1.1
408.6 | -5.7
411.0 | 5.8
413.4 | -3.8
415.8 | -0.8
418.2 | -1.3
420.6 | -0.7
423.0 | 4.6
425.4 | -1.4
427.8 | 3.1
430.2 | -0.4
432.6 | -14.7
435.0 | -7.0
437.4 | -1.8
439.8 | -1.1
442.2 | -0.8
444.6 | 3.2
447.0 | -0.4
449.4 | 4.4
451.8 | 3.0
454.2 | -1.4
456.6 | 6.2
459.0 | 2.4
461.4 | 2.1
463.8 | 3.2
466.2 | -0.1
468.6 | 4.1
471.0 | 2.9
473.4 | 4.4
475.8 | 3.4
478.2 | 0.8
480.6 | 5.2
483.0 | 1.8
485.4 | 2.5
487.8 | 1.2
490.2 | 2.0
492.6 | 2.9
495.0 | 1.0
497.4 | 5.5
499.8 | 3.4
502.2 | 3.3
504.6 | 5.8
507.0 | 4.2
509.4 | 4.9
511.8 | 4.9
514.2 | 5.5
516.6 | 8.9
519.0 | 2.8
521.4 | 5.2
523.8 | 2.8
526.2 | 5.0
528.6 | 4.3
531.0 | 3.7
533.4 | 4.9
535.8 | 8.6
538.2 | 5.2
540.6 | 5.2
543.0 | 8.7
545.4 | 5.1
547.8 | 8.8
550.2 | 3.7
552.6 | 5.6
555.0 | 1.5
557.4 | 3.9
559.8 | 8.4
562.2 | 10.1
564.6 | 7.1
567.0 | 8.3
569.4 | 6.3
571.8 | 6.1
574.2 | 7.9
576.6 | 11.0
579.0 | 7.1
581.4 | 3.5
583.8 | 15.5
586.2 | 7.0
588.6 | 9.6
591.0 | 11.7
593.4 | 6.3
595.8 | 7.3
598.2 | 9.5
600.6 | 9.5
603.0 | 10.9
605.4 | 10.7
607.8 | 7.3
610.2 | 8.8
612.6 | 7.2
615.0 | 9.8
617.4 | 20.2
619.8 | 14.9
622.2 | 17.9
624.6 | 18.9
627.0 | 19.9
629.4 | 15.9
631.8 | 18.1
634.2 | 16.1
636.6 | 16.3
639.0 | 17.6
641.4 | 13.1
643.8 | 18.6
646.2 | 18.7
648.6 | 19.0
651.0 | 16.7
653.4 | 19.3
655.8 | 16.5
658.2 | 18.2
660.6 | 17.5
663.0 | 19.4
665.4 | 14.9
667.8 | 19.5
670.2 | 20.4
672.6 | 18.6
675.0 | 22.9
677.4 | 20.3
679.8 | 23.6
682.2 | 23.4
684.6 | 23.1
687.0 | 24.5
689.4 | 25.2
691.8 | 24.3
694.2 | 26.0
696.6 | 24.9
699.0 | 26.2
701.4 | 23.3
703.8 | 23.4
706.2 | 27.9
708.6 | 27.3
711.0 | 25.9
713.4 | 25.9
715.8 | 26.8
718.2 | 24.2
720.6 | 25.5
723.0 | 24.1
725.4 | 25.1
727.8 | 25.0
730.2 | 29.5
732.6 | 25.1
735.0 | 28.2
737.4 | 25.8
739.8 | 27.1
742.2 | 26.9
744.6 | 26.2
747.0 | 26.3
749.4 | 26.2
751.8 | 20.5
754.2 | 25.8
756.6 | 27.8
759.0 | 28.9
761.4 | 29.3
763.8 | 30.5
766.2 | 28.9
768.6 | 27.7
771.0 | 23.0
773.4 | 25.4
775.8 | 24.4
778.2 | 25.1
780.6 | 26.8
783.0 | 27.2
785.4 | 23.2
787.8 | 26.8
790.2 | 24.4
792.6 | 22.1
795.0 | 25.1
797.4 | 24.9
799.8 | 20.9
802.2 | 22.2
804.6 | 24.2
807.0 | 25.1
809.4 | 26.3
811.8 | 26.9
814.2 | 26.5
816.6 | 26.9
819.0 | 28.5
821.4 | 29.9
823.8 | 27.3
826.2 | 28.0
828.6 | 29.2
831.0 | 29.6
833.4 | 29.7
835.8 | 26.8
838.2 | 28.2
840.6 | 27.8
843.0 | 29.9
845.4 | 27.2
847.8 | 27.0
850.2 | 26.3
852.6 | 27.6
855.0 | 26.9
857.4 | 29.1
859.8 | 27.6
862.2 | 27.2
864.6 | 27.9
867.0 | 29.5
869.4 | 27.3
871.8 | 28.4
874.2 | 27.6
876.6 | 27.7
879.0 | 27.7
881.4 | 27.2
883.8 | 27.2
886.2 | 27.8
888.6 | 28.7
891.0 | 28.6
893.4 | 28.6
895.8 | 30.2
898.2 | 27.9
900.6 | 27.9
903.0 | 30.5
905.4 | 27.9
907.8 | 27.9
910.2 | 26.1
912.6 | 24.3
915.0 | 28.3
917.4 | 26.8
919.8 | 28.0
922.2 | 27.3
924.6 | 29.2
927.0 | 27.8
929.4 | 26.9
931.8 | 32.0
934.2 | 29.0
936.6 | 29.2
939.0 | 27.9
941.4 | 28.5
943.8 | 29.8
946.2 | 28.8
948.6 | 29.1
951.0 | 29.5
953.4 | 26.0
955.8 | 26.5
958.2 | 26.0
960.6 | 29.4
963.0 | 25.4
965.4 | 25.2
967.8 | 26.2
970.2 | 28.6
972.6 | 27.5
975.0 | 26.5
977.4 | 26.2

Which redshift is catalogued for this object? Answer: 0.55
